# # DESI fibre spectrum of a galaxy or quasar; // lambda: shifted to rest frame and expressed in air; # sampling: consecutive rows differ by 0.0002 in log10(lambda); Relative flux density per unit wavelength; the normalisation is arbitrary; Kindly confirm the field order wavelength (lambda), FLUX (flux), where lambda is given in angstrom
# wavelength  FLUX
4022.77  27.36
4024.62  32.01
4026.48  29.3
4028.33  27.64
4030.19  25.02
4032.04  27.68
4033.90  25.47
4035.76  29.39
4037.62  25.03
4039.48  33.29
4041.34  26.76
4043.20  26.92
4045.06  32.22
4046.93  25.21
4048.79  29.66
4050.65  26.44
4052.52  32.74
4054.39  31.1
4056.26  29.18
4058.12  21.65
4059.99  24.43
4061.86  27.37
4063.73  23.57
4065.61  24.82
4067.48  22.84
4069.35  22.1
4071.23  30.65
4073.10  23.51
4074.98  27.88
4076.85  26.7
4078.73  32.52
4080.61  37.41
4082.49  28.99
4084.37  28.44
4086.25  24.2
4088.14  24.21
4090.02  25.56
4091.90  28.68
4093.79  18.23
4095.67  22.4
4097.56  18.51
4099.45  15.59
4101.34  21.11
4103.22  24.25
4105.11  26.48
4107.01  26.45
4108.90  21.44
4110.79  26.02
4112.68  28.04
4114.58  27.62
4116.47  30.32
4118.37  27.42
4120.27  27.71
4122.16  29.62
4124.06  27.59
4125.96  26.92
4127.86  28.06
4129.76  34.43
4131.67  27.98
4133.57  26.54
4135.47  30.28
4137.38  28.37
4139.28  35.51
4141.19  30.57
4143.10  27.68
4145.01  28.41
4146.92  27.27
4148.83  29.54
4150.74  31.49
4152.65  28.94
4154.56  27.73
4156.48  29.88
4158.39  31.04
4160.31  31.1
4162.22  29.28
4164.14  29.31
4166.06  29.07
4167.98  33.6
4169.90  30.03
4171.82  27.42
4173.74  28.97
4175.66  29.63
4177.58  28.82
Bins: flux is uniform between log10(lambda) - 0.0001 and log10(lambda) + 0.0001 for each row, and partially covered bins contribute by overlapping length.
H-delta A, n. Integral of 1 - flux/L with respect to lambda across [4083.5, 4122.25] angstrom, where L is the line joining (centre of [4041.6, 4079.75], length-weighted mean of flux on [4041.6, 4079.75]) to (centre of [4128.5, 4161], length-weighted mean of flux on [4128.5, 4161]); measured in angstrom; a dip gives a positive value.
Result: 5.0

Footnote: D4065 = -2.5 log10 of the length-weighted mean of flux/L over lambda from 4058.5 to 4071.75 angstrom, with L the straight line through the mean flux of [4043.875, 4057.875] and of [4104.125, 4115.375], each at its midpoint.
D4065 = 0.15 mag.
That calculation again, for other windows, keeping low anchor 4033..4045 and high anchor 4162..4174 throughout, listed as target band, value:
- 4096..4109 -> 0.30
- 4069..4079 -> 0.05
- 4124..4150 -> 0.00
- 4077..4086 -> -0.08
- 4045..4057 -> -0.04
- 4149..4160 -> -0.01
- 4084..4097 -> 0.19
